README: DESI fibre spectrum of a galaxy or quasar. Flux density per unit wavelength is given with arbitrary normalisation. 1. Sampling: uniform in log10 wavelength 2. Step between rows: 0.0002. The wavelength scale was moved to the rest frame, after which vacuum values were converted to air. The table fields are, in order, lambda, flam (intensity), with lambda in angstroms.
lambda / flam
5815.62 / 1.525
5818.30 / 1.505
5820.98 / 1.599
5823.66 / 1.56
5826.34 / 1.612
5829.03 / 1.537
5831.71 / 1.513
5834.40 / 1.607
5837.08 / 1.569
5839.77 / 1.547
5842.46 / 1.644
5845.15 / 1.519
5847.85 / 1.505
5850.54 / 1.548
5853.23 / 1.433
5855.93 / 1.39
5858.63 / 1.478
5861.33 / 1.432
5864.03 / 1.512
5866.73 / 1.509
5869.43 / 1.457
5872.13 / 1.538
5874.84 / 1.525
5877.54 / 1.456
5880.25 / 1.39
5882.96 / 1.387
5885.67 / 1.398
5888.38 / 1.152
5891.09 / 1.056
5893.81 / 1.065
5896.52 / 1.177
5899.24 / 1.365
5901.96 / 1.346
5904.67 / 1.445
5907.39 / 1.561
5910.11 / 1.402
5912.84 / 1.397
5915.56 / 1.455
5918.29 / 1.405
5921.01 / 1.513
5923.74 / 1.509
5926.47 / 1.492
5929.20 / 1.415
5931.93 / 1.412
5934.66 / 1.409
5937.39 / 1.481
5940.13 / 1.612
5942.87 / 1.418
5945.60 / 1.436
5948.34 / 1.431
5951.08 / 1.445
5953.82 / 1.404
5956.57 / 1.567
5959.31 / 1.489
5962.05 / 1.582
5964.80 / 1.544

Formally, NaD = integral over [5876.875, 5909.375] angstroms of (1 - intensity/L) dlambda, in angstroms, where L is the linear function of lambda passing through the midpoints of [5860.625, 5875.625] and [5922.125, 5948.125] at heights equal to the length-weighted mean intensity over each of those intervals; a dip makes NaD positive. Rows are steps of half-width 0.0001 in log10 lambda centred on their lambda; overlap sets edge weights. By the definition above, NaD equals 3.7 angstroms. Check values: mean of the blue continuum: 1.5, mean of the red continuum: 1.46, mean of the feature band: 1.32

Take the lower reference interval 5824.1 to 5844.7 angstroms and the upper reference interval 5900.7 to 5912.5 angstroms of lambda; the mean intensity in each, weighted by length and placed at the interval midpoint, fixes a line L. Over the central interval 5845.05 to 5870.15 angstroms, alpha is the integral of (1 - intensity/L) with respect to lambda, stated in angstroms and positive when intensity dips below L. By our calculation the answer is 0.9 angstroms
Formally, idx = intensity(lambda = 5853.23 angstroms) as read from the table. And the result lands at 1.433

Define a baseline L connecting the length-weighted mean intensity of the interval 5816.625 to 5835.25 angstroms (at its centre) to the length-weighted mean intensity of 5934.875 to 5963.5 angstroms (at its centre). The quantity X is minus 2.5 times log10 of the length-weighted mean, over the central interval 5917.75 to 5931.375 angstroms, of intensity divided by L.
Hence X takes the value 0.02 mag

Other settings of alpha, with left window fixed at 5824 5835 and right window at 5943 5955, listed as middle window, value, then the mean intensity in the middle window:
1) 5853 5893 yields 3.0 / 1.4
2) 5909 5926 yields 0.2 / 1.45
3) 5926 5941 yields -0.2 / 1.46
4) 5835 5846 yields -0.2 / 1.58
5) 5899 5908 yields 0.3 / 1.43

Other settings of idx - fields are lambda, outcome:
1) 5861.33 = 1.432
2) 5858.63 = 1.478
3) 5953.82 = 1.404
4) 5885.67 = 1.398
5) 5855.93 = 1.39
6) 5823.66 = 1.56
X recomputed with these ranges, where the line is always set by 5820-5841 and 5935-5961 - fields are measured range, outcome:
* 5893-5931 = 0.076 mag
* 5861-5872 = 0.036 mag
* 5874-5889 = 0.101 mag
